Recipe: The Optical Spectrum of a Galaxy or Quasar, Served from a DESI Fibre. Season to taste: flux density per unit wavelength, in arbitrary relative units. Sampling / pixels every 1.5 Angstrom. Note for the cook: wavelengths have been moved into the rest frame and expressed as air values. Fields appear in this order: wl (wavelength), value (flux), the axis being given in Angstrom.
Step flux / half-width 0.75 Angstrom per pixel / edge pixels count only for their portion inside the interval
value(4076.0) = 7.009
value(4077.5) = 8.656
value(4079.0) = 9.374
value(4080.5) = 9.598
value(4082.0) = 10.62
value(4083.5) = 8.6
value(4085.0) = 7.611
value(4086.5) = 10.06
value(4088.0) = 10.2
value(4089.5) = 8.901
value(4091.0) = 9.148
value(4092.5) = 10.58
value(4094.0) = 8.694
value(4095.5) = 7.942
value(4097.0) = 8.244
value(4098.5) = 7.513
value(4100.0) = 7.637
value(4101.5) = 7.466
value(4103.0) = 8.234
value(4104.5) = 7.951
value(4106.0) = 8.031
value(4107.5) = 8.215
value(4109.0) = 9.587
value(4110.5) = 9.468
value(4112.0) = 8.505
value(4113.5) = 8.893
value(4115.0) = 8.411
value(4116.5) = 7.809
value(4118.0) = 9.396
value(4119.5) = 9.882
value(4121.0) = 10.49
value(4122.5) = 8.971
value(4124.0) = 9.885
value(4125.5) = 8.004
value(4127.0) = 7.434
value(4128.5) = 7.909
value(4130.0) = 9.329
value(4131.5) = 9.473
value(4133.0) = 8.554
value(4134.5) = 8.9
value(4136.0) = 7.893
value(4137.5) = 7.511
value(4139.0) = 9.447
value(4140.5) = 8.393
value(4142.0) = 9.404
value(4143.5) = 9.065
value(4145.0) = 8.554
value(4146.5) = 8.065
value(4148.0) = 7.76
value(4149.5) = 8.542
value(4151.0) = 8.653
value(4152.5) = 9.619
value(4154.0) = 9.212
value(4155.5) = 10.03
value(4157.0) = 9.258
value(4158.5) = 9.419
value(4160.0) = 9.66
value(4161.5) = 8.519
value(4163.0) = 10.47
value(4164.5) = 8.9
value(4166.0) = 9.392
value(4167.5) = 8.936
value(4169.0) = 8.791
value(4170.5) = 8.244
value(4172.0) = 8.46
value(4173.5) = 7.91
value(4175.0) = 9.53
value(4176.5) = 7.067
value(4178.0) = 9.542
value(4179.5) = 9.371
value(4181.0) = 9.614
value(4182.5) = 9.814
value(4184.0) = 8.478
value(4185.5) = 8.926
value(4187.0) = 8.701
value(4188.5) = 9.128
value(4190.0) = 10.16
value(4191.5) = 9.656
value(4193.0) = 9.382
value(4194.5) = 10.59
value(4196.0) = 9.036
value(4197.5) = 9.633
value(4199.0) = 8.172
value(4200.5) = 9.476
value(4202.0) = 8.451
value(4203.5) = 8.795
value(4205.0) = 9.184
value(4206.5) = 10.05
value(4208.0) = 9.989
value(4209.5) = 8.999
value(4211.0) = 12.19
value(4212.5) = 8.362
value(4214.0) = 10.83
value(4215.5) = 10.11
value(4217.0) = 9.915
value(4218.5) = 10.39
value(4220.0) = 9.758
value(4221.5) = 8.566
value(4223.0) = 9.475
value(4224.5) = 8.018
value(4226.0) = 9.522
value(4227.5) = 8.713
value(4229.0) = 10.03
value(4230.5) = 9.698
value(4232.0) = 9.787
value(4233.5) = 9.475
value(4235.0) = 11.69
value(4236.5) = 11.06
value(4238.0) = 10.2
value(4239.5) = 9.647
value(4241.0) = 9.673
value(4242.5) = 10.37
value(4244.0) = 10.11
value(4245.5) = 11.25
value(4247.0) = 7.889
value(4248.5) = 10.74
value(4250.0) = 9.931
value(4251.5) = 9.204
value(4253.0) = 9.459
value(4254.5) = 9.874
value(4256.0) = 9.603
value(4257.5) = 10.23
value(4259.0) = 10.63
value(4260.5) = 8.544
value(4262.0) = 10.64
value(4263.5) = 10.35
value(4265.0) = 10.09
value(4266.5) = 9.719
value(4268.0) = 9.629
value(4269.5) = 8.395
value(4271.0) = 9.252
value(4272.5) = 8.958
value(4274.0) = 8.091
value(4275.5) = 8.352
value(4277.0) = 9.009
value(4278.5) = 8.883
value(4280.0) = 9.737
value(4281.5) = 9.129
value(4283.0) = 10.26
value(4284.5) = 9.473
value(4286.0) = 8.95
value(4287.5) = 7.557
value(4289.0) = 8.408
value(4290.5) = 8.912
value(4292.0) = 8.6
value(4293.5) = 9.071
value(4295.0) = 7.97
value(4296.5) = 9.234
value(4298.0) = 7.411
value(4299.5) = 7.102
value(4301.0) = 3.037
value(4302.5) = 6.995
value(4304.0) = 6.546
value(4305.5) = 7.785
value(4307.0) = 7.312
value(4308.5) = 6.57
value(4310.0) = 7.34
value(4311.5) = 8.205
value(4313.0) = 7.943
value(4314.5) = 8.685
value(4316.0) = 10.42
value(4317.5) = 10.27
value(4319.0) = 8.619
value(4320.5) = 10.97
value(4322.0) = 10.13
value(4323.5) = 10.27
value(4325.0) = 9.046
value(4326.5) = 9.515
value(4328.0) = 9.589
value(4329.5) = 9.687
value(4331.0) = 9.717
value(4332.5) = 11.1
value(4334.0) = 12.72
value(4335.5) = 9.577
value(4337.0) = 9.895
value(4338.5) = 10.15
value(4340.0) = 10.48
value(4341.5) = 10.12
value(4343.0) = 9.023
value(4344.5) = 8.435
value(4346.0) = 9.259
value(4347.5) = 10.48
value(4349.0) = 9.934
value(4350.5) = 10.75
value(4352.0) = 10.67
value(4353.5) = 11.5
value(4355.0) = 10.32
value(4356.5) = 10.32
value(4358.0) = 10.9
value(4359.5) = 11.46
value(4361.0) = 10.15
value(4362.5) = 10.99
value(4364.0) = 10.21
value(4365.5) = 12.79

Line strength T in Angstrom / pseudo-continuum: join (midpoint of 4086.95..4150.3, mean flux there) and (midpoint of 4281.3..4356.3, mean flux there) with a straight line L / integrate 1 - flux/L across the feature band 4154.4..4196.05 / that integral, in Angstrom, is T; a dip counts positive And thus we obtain -1.8 Angstrom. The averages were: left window 8.68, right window 9.11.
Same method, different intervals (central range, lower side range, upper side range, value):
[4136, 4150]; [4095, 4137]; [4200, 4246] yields 0.6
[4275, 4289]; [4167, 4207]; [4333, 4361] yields 1.1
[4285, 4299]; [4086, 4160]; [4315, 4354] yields 1.9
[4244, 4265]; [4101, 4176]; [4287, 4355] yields -2.1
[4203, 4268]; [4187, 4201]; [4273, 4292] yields -4.7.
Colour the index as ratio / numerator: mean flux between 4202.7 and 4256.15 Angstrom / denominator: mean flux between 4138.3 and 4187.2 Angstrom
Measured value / 1.09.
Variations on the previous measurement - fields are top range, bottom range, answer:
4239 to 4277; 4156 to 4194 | 1.06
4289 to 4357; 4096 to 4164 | 1.04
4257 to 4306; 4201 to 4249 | 0.89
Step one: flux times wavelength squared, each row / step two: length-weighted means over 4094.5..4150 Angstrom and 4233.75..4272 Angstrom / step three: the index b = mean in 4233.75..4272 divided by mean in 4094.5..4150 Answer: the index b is 1.23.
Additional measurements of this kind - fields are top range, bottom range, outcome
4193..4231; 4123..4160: 1.12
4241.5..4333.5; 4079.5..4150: 1.12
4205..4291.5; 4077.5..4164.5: 1.15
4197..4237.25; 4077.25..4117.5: 1.17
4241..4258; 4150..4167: 1.10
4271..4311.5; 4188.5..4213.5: 0.89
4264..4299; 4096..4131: 1.13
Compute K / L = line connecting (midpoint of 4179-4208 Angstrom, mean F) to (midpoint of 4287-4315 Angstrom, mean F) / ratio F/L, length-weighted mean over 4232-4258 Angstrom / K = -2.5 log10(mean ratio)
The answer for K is -0.179 mag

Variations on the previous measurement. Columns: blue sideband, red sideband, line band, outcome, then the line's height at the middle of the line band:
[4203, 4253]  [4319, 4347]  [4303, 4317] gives 0.248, 9.92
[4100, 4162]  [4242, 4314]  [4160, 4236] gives -0.070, 8.78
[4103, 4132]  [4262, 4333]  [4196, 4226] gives -0.082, 8.79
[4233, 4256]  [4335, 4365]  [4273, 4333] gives 0.176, 10.2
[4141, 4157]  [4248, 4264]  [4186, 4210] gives 0.003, 9.36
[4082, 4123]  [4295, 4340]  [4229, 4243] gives -0.154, 8.82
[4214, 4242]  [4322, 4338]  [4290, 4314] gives 0.315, 10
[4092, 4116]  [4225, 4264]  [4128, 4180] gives 0.013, 8.96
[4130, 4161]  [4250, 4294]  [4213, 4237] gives -0.075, 9.14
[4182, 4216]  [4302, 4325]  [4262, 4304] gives 0.026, 8.81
